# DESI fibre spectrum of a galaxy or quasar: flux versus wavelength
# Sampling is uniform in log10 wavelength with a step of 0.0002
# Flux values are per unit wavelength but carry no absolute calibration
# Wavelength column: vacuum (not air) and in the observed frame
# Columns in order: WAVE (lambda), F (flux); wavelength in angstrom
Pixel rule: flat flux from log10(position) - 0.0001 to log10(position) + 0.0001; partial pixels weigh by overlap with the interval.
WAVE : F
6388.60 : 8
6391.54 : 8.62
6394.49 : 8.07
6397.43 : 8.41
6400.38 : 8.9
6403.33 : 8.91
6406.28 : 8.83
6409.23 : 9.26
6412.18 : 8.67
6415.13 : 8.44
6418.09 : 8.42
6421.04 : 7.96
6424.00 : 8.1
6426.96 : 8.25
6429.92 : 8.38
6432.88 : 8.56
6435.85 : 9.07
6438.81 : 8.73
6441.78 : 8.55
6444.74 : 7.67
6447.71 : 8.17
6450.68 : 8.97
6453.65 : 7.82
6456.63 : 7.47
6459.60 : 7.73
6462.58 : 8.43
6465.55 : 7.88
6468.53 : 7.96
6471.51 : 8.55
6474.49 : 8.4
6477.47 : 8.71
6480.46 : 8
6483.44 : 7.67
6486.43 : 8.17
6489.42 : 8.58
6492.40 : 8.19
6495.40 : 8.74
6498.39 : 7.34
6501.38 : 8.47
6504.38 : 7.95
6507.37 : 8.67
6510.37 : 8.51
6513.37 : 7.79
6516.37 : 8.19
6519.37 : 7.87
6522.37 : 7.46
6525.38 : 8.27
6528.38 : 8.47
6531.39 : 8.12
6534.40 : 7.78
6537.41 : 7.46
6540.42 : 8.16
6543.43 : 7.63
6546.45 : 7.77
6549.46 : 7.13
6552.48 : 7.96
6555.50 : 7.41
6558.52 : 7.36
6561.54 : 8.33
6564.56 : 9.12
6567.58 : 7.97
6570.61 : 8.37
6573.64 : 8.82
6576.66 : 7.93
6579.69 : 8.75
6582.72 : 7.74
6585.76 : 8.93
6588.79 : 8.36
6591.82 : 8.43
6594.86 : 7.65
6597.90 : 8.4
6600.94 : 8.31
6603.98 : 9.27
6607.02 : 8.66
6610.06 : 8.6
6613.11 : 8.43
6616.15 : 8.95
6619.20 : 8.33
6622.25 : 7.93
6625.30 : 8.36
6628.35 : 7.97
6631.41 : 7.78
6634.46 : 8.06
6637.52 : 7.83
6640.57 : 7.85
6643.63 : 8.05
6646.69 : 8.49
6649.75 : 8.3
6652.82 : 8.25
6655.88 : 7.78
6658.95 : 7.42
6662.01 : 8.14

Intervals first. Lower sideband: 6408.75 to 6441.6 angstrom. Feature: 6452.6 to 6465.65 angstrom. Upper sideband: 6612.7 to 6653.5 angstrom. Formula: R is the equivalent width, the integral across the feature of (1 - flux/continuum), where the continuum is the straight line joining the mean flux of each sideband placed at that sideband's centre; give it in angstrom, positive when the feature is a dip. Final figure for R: 0.9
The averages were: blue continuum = 8.51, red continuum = 8.18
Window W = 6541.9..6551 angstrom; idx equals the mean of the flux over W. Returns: 7.51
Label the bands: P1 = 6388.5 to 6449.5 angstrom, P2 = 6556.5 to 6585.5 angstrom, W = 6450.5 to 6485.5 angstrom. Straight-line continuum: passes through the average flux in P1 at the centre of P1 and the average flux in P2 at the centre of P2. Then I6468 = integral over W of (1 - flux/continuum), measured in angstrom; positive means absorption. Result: 1.32 angstrom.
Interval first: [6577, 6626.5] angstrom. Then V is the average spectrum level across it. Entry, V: 8.43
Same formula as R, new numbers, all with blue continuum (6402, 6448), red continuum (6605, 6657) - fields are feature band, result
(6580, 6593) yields -0.18 angstrom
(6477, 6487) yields 0.42 angstrom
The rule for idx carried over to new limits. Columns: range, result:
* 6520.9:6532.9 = 8.08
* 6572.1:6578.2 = 8.38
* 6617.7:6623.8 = 8.13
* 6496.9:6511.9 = 8.19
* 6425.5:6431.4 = 8.32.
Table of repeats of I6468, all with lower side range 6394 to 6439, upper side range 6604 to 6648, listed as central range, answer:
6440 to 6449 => 0.4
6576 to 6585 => 0.1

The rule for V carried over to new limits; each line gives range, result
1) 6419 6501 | 8.23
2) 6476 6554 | 8.04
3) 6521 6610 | 8.15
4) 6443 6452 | 8.27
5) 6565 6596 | 8.33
